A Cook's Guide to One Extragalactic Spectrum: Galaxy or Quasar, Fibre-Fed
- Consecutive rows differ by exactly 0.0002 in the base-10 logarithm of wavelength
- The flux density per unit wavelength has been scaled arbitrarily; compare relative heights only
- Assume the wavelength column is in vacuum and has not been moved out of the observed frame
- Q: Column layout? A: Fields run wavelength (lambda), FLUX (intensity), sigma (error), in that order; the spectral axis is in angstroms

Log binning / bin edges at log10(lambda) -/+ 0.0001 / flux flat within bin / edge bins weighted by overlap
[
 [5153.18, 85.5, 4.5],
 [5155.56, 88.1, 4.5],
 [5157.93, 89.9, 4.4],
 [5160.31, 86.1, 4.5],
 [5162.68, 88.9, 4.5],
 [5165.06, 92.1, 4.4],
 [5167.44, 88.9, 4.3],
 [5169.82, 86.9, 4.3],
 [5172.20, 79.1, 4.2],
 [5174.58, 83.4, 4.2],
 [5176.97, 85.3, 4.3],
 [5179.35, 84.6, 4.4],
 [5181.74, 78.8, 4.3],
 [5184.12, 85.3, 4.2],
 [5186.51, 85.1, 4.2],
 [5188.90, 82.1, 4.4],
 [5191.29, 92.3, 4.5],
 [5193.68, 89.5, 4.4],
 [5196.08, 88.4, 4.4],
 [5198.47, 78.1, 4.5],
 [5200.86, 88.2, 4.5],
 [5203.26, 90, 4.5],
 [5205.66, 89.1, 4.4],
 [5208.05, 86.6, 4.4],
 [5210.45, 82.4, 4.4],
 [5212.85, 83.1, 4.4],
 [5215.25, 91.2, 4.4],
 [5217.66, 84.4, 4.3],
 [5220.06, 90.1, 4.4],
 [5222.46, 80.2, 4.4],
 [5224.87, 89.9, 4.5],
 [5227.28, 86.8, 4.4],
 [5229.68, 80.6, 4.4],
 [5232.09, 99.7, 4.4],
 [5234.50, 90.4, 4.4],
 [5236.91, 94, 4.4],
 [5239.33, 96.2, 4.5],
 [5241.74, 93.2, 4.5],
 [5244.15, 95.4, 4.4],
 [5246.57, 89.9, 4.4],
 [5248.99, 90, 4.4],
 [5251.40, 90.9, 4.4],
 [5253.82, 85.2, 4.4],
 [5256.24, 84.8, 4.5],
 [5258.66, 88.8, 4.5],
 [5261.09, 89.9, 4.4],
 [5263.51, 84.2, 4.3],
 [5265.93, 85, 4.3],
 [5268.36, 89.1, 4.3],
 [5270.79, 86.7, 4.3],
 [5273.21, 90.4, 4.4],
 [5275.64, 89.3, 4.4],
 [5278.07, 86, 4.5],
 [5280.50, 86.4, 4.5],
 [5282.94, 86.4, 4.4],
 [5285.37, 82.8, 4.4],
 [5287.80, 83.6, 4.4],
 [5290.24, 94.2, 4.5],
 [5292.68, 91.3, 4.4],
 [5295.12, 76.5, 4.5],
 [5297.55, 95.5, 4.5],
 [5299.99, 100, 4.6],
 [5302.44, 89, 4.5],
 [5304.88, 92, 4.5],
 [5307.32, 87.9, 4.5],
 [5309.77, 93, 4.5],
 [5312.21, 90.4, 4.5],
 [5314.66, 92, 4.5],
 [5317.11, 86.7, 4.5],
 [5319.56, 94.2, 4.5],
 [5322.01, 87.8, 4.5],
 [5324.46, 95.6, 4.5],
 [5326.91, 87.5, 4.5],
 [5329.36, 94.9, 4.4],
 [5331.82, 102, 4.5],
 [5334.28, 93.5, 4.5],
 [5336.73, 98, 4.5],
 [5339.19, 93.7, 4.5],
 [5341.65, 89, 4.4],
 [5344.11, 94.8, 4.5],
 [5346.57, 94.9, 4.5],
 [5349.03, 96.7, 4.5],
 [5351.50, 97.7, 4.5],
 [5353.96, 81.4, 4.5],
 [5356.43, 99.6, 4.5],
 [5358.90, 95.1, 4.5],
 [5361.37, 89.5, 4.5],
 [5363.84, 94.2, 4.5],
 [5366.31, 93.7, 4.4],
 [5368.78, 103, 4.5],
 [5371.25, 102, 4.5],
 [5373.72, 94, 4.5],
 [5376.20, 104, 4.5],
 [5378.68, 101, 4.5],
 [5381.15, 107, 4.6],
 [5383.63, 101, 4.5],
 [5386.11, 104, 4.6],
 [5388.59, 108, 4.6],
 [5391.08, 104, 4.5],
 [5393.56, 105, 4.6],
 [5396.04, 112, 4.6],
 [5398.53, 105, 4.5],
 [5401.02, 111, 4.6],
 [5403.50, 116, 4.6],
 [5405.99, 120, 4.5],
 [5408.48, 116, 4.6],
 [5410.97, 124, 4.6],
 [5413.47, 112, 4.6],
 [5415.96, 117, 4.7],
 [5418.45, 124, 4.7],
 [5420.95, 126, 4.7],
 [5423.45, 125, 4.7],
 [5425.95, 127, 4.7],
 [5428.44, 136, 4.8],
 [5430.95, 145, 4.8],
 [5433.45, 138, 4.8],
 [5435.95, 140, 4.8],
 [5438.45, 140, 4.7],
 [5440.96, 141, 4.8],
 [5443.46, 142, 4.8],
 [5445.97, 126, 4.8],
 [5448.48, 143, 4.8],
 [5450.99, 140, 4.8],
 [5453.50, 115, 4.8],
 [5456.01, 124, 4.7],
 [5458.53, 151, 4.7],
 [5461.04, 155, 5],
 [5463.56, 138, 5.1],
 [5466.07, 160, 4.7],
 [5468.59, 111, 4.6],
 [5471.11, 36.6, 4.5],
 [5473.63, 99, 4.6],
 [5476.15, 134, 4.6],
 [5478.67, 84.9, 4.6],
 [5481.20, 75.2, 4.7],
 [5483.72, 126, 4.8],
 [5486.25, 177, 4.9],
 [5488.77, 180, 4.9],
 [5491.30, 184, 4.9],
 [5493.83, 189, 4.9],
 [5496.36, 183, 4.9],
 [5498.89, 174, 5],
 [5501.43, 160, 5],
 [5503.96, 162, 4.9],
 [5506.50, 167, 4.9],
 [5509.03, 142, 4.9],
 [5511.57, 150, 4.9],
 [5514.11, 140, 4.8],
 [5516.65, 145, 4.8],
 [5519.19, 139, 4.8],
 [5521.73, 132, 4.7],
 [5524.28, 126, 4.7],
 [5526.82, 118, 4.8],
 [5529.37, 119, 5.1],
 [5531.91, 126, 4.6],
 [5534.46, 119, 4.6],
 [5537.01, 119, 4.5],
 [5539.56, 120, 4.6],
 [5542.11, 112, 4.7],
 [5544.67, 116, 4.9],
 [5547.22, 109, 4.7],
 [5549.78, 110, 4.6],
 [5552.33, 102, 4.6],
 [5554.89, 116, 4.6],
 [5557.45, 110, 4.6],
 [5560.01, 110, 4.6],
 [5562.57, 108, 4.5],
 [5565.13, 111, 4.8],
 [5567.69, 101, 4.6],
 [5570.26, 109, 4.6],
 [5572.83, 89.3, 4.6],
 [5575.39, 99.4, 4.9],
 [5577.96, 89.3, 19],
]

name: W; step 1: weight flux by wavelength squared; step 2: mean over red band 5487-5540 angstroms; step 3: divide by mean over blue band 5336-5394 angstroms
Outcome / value 1.60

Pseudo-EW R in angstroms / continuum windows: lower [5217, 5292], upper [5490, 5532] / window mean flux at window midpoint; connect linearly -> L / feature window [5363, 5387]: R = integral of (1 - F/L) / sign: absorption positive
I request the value 3.56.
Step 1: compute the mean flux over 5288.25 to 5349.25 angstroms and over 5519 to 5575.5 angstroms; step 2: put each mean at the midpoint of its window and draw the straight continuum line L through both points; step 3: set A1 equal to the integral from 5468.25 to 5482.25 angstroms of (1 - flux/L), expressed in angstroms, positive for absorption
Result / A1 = 2.4 angstroms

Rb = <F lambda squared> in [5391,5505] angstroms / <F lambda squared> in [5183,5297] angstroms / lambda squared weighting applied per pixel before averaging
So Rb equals 1.6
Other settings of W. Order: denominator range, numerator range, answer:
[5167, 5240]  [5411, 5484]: 1.58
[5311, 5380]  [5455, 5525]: 1.57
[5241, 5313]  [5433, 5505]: 1.68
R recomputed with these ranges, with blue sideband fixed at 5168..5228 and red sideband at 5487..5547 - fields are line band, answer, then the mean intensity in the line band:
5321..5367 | 7.6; 93.7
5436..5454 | -0.8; 136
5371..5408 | 4.3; 107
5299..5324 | 3.5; 91.3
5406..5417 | 0.6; 118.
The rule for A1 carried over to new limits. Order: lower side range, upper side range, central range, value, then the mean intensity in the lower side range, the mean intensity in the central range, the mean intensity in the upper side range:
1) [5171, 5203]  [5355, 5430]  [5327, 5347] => 1.56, 84.8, 94.7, 109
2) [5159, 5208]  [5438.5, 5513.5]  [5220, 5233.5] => 0.92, 86.1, 87.8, 140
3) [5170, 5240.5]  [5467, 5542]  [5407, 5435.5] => -1.09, 86.7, 127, 136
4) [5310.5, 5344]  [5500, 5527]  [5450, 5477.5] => 1.49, 92.8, 124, 145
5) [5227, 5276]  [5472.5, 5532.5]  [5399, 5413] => 0.71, 89.6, 116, 143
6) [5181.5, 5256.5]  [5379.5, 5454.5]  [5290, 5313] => 2.57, 88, 90.9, 122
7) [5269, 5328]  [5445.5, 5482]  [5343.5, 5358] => 0.71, 89.4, 94.2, 120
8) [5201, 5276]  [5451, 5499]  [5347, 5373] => 4.07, 88.6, 95.3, 136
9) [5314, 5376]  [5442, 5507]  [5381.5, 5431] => -0.07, 94.3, 116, 140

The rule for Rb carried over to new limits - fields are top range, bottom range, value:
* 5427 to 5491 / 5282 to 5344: 1.52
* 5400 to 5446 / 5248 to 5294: 1.55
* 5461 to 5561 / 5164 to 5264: 1.68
